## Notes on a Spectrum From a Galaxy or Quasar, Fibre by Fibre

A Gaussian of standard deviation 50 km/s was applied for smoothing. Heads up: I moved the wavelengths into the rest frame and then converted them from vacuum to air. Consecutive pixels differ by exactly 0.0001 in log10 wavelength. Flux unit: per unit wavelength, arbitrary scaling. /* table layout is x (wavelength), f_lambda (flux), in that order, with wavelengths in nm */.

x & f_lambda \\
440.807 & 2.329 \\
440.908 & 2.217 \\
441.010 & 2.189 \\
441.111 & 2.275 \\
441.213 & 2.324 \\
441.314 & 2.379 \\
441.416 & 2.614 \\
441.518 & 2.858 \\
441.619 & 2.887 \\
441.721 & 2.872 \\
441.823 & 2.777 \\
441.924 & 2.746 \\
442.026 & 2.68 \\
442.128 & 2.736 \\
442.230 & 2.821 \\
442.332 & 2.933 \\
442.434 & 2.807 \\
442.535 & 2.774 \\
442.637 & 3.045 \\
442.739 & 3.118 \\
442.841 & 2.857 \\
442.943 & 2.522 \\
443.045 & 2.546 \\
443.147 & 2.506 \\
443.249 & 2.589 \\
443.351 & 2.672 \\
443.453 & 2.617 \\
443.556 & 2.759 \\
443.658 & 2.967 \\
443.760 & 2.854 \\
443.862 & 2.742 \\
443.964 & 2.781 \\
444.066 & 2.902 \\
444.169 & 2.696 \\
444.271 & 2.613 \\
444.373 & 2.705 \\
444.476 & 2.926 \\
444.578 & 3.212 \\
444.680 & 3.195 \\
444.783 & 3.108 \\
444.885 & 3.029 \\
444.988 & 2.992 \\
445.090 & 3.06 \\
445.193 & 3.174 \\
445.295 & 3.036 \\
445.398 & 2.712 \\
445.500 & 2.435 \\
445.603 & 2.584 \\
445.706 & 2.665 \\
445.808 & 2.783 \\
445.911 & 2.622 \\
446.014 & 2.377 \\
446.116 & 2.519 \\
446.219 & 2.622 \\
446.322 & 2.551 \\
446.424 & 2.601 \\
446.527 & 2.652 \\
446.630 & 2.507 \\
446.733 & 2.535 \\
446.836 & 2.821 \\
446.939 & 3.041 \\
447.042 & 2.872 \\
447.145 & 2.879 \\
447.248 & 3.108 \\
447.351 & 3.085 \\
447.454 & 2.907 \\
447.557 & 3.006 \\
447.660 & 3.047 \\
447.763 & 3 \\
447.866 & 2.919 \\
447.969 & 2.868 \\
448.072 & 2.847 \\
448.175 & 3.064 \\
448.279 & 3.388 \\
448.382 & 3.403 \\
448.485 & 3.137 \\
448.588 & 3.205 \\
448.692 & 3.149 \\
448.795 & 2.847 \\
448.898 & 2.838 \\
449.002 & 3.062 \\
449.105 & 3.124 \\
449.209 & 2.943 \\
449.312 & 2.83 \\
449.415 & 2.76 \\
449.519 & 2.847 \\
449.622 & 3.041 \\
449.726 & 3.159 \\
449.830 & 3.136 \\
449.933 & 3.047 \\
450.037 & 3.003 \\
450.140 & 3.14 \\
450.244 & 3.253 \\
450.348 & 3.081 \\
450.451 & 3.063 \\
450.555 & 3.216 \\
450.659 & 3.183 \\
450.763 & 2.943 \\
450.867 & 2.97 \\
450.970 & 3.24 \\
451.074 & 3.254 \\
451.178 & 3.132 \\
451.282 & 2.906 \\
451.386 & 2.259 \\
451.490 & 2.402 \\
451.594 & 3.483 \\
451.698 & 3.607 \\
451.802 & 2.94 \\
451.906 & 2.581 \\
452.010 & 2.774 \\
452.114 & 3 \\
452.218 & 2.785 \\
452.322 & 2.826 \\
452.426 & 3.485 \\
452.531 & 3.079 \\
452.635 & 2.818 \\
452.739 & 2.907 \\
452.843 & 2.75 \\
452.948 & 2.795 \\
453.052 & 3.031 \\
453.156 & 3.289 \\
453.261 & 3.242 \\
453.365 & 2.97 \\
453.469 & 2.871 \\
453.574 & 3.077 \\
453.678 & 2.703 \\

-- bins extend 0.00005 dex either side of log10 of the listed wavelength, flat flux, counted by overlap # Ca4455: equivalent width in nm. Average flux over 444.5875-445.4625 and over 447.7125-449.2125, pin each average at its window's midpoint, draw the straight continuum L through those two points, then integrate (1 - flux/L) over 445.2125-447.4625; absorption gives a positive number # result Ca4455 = 0.24 nm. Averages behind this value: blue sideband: 3.04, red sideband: 3.06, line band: 2.73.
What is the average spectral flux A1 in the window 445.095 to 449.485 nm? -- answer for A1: 2.87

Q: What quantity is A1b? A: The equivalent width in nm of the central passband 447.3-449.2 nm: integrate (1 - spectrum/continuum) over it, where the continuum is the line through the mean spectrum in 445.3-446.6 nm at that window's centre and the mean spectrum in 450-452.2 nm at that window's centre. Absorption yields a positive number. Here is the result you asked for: -0.18 nm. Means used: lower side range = 2.61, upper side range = 3.02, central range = 3.05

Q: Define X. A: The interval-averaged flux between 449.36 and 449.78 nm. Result 2.95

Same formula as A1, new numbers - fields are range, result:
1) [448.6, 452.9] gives 3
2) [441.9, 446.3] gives 2.79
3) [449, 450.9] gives 3.04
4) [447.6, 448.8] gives 3.08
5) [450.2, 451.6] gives 3.01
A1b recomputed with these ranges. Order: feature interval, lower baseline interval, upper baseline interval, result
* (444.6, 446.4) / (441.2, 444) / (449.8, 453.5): 0.023 nm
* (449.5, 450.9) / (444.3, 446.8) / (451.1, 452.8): -0.091 nm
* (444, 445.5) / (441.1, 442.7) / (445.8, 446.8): -0.175 nm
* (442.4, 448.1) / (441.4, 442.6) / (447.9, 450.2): 0.195 nm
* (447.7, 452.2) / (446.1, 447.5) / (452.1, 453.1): -0.250 nm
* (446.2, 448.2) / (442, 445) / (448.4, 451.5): 0.060 nm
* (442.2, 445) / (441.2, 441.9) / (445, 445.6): -0.039 nm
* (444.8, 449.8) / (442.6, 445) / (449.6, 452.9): 0.041 nm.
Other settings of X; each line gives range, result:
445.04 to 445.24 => 3.11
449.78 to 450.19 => 3.09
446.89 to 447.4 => 3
